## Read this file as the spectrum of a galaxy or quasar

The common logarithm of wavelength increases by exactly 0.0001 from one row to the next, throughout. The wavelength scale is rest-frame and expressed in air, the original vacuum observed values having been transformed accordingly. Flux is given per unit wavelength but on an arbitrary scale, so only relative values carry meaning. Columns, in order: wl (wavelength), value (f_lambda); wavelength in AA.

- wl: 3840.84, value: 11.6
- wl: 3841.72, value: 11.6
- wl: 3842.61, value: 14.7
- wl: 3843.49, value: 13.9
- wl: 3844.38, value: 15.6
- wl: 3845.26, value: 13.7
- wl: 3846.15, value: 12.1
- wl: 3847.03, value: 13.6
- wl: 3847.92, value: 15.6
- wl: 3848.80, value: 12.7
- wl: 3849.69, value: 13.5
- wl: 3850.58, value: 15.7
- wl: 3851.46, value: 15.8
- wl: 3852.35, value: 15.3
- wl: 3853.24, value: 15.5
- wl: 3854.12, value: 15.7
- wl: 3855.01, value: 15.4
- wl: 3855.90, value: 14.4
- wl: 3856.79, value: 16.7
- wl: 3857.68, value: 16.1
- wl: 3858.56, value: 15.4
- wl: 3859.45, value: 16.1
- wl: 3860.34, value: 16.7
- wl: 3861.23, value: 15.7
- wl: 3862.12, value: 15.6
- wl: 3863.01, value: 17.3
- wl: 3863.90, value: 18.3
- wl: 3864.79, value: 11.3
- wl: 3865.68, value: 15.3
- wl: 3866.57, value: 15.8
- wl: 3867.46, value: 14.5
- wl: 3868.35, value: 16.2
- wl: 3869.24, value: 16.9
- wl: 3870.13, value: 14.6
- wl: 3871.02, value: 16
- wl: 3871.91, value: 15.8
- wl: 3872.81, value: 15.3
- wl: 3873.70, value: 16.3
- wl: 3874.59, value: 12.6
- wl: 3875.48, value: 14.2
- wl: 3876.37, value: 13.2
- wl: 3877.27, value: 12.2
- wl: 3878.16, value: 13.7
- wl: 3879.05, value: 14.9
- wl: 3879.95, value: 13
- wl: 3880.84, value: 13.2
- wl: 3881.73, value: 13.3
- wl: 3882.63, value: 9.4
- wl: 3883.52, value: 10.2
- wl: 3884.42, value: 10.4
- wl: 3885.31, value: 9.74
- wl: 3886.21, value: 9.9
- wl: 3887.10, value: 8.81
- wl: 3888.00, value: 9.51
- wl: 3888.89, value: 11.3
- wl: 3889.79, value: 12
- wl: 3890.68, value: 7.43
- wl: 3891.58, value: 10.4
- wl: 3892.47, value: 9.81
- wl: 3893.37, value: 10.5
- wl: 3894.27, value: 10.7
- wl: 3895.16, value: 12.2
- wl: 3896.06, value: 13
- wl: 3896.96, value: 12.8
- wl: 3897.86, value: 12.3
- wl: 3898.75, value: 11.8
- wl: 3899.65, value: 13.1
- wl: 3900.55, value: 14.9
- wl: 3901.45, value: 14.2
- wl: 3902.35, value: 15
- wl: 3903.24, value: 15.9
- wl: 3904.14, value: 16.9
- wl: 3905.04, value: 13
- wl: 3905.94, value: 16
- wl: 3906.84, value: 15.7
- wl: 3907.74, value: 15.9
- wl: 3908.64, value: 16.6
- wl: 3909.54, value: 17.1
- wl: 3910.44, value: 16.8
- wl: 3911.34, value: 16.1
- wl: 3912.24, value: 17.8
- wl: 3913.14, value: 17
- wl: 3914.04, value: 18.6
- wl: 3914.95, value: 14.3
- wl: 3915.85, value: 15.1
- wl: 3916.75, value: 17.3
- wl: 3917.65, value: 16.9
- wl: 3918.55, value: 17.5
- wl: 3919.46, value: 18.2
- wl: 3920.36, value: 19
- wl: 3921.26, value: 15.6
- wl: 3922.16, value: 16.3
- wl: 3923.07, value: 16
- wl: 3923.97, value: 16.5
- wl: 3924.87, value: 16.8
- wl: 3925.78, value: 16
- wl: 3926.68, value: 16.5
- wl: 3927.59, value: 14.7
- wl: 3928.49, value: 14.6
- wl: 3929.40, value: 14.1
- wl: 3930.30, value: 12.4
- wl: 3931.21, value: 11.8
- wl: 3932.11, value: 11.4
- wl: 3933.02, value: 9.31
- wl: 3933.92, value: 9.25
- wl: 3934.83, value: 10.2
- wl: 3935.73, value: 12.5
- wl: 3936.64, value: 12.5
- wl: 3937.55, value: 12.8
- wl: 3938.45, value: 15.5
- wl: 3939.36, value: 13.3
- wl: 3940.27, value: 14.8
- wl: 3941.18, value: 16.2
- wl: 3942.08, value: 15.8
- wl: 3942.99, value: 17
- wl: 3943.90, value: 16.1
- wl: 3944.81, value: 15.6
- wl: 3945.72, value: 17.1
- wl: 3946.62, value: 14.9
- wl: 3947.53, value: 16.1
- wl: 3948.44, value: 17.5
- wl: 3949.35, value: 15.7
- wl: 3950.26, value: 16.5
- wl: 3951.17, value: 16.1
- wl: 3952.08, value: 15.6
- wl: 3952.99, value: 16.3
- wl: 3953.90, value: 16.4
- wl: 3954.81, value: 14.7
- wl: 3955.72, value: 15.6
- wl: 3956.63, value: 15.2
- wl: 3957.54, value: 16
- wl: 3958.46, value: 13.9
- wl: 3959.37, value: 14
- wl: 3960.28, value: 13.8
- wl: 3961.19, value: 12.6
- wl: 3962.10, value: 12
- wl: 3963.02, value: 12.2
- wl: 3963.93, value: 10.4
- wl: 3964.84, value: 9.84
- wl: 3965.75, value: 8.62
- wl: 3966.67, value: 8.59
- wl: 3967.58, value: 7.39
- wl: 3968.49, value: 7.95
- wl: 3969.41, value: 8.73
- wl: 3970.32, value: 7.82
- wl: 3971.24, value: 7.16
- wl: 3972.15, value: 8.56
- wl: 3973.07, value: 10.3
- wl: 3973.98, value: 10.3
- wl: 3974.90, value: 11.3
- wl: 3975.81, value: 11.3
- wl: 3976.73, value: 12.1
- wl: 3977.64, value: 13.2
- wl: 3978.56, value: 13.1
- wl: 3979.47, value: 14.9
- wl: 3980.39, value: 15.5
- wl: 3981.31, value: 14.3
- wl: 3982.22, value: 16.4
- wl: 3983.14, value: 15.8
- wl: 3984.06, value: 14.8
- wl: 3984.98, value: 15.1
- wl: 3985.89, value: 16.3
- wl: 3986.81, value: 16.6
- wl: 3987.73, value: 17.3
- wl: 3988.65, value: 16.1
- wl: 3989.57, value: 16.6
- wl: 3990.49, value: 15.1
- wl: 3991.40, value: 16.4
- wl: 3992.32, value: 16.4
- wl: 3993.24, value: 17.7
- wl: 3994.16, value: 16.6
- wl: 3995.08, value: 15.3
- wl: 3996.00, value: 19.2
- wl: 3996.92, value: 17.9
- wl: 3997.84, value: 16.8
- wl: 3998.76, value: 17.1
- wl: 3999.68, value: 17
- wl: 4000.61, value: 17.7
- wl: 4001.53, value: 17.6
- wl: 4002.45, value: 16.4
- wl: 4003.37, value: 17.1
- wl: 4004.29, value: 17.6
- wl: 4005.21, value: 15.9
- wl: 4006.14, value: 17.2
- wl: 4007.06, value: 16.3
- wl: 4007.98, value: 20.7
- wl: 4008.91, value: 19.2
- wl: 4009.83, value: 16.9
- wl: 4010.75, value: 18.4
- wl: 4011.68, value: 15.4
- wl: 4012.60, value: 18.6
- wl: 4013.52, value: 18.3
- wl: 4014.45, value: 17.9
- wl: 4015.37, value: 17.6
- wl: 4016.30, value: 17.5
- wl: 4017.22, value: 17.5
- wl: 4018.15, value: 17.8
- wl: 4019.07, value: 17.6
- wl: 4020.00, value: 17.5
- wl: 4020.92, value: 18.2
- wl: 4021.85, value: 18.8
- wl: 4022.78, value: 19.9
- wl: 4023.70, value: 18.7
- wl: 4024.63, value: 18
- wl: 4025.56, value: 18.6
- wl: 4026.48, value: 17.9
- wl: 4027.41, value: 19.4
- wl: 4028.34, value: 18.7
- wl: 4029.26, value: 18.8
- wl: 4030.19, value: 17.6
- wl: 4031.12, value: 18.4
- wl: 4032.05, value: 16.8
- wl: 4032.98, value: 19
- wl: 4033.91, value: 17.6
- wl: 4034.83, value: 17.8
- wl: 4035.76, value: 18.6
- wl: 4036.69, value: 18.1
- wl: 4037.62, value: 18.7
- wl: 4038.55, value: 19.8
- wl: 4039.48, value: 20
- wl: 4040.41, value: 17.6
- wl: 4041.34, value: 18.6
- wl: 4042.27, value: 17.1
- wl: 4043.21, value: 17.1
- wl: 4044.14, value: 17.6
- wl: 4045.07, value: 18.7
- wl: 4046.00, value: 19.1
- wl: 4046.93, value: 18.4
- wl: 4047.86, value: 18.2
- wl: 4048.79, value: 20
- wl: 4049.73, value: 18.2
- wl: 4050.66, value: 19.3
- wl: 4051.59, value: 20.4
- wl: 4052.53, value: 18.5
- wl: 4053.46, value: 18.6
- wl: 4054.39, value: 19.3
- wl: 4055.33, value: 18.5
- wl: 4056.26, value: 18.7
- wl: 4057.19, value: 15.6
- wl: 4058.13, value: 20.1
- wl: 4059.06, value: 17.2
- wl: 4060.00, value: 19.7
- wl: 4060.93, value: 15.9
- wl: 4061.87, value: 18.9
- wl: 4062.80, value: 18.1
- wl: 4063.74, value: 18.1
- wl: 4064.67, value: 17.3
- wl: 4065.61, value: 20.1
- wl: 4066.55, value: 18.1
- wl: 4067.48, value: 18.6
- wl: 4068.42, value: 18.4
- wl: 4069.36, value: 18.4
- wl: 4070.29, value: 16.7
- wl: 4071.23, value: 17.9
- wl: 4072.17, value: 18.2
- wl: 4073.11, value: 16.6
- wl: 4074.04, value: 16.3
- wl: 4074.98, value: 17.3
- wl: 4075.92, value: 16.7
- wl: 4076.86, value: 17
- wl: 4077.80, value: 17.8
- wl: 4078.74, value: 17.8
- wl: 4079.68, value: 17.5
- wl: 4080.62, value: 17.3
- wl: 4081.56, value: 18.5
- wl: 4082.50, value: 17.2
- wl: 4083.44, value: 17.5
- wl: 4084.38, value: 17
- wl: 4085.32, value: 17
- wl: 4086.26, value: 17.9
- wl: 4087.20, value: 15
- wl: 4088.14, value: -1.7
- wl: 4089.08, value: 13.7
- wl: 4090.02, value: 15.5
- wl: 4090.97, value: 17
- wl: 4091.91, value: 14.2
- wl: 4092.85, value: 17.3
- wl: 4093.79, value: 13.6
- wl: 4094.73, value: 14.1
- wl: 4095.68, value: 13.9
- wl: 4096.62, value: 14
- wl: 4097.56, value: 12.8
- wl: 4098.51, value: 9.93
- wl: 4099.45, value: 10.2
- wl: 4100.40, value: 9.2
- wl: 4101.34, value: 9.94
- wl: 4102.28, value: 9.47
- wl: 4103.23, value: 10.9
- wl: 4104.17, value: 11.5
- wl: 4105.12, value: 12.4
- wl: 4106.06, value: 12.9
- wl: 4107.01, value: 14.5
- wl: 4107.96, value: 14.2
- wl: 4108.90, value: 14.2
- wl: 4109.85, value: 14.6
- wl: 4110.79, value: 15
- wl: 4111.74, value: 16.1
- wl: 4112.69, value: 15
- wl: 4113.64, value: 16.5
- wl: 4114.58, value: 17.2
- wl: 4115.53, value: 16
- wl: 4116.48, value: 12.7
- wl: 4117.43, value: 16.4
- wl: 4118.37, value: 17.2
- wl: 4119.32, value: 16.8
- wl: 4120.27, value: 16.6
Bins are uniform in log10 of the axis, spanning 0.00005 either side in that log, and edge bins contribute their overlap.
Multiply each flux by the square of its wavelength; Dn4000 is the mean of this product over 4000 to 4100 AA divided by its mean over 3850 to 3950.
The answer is 1.30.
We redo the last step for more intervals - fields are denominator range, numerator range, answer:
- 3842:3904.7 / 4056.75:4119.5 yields 1.26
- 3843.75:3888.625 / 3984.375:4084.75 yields 1.37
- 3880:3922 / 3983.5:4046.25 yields 1.35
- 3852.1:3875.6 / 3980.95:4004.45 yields 1.14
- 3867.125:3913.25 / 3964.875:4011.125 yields 1.14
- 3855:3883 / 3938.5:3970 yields 0.98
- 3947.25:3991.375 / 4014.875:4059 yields 1.42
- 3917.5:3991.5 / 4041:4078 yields 1.37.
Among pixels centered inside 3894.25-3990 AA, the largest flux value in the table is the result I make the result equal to 19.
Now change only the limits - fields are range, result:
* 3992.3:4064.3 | 20.7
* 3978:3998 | 19.2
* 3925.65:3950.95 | 17.5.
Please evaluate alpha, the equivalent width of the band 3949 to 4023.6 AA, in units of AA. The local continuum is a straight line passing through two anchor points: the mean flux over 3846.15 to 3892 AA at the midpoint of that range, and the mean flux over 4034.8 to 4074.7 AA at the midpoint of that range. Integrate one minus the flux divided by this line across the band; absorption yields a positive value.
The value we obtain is 7.2 AA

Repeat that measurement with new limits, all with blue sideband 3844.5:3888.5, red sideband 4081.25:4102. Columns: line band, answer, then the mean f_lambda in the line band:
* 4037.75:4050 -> -4.15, 18.5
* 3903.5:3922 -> -3.28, 16.6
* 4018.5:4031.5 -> -4.29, 18.4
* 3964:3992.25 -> 2.69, 12.6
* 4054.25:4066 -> -3.78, 18.2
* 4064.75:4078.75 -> -4.00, 17.7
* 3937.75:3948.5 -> -1.29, 15.7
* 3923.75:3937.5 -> 0.85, 13.2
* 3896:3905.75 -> 0.07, 14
